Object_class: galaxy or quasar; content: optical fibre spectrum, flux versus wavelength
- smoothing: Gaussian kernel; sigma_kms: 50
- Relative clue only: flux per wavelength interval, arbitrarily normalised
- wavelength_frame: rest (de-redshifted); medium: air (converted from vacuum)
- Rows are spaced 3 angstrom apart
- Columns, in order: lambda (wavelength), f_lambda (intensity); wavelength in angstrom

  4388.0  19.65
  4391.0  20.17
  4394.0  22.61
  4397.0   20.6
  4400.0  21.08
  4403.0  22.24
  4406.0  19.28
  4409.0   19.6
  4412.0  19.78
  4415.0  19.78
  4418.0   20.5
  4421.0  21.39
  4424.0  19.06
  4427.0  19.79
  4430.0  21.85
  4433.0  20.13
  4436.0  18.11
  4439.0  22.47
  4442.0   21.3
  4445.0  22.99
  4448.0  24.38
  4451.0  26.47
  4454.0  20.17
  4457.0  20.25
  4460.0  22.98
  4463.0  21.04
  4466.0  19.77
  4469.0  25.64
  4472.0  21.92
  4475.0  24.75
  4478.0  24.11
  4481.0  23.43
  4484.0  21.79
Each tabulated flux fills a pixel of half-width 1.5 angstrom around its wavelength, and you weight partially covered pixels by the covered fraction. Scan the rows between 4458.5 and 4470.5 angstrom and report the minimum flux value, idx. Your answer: 19.77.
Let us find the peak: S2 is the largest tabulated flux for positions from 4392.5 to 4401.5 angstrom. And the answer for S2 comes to 22.61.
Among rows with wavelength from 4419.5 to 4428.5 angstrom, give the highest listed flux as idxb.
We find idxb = 21.39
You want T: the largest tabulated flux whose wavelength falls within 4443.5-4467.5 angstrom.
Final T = 26.47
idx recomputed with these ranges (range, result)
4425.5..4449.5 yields 18.11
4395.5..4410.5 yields 19.28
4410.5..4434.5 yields 19.06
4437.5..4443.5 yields 21.3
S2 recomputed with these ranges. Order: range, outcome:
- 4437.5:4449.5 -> 24.38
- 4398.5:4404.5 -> 22.24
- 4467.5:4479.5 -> 25.64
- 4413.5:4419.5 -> 20.5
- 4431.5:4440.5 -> 22.47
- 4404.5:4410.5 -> 19.6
